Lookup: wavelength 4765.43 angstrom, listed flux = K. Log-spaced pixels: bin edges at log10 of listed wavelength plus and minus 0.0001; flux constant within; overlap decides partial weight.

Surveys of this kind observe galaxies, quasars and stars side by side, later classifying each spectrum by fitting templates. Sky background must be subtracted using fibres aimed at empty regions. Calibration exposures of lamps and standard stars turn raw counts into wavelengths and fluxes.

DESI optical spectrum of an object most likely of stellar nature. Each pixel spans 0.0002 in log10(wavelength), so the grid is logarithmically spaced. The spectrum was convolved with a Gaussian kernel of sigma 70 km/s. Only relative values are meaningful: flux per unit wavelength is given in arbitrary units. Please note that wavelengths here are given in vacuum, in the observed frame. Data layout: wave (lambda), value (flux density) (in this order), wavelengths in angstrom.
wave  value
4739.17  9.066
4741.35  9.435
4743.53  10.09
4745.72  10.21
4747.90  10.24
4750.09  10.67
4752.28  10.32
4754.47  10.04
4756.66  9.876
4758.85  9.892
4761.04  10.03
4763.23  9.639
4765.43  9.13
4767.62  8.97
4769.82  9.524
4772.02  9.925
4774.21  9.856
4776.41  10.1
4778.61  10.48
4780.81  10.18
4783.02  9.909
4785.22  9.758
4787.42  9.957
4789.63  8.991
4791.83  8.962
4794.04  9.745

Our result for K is 9.13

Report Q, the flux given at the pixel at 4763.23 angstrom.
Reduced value 9.639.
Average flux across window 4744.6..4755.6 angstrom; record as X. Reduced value 10.3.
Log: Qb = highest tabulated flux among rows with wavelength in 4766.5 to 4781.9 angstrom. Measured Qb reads 10.48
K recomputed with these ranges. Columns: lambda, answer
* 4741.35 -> 9.435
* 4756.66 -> 9.876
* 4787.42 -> 9.957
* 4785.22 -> 9.758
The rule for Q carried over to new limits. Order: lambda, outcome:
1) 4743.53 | 10.09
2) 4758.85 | 9.892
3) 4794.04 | 9.745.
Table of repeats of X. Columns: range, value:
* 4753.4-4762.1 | 9.96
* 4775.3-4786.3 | 10.1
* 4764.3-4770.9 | 9.2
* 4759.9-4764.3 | 9.85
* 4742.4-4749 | 10.2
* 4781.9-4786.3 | 9.82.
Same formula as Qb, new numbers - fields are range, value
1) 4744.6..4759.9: 10.67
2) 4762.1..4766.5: 9.639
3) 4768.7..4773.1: 9.925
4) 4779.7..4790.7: 10.18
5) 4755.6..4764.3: 10.03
